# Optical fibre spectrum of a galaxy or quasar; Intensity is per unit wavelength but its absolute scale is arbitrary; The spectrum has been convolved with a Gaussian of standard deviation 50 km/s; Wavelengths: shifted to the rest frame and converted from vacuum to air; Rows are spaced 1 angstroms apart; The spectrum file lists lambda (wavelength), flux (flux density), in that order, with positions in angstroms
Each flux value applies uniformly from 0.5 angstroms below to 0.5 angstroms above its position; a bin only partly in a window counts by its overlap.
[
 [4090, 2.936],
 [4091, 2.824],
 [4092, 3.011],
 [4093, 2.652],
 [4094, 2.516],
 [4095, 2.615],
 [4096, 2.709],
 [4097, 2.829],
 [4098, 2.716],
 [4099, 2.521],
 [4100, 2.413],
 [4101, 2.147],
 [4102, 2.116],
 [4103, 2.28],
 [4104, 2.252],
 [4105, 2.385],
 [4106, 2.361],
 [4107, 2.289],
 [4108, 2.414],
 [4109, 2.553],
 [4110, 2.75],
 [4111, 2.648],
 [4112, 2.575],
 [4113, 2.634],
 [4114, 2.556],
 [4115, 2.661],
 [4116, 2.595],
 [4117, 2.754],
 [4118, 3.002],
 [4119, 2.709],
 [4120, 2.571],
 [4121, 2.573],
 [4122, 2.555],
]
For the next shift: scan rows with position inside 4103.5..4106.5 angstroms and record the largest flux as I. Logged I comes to 2.385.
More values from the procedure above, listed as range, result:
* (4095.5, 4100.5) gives 2.829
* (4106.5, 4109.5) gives 2.553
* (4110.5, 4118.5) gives 3.002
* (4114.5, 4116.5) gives 2.661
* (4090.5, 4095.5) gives 3.011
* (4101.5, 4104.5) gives 2.28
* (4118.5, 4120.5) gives 2.709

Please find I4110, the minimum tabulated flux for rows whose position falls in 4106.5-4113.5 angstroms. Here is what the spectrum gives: 2.289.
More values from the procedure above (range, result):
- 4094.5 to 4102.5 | 2.116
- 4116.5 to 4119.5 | 2.709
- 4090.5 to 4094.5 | 2.516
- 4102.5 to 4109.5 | 2.252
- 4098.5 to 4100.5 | 2.413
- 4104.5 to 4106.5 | 2.361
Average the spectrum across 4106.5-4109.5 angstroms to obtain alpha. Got 2.42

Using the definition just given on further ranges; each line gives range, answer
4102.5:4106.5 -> 2.32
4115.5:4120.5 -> 2.73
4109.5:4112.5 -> 2.66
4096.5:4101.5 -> 2.53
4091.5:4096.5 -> 2.7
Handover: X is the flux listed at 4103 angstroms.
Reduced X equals 2.28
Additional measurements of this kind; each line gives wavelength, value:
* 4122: 2.555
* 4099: 2.521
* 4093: 2.652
